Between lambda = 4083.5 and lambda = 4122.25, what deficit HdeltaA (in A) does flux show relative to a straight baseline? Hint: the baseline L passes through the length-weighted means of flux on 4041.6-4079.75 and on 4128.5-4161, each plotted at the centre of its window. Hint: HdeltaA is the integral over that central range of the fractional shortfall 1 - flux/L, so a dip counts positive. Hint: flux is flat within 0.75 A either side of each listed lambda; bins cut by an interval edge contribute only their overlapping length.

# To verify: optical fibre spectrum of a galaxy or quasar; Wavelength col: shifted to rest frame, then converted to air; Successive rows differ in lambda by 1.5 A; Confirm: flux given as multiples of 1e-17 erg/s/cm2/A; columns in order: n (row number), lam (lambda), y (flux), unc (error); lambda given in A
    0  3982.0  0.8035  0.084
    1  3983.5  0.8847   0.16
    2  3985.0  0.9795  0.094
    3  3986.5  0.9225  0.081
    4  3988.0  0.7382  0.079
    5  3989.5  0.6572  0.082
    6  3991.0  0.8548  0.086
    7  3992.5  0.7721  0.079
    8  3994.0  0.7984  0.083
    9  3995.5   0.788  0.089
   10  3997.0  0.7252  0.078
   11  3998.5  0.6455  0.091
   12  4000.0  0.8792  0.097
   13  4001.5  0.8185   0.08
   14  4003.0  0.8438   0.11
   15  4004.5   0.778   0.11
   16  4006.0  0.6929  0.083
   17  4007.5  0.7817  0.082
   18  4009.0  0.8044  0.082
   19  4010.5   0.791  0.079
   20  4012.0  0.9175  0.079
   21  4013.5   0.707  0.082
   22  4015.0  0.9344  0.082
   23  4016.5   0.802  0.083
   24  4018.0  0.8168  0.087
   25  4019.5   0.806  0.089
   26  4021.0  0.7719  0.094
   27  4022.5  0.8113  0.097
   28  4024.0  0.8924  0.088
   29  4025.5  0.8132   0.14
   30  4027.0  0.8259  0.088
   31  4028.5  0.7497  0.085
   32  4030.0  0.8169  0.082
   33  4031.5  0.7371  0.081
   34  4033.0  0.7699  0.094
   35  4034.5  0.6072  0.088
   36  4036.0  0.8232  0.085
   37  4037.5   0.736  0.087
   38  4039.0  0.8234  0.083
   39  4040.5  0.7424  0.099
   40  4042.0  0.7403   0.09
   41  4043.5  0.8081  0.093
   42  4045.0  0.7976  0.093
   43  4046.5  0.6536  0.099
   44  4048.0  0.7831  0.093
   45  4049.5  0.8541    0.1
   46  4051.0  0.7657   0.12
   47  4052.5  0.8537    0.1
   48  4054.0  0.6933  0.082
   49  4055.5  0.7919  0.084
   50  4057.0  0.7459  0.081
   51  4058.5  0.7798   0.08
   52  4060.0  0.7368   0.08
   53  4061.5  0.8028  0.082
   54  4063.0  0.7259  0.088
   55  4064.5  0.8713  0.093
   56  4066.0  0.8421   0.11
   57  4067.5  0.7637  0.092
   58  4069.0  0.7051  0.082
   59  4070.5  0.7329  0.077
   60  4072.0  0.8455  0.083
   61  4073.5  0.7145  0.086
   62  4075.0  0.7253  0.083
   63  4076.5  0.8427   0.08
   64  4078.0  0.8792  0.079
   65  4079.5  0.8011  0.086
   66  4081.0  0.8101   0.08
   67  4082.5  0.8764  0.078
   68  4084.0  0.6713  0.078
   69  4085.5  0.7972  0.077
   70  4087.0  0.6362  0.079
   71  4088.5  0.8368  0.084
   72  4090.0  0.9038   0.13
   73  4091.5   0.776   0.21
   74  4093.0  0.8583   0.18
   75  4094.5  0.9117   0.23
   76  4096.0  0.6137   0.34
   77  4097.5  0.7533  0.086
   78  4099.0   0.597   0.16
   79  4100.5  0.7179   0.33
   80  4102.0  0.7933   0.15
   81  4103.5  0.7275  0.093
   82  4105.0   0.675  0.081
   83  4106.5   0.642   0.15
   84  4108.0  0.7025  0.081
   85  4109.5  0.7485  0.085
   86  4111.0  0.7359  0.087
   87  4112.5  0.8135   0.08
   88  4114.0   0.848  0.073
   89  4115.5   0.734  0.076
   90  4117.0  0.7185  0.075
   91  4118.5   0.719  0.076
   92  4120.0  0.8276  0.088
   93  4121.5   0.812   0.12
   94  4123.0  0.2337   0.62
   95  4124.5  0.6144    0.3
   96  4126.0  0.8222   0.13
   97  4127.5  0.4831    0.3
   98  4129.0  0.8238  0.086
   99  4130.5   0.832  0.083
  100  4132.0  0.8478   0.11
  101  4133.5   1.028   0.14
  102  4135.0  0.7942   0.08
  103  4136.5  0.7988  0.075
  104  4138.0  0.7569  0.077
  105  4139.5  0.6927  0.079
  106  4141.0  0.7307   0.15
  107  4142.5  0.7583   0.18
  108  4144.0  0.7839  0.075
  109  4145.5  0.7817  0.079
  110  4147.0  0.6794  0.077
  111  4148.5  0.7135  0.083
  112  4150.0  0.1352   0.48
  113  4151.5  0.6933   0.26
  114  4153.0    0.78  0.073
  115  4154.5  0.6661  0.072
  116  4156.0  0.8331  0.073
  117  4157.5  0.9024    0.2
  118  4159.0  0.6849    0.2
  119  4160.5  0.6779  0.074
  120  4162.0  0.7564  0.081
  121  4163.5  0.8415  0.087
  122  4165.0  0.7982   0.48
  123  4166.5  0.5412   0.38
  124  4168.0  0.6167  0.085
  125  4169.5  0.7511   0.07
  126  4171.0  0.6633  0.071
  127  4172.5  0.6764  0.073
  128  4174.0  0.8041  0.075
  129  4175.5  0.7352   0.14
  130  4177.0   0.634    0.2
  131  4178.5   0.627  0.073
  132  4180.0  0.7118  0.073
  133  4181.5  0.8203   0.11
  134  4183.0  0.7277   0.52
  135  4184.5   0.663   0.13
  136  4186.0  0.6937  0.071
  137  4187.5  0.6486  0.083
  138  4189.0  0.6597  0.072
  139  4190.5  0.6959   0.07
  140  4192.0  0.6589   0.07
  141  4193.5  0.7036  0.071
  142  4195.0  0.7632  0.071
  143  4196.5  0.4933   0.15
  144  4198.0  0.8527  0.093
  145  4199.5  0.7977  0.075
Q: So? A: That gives 0.4 A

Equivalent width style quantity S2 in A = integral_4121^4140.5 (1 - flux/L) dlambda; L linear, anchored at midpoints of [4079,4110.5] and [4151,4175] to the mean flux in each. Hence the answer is 0.2 A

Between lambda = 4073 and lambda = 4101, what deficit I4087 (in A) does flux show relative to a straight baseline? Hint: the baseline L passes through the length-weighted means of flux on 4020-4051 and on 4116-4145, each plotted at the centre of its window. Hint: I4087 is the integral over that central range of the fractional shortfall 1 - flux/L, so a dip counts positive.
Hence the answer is -0.7 A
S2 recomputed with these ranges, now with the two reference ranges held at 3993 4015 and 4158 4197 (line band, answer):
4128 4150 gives -1.4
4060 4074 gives -0.4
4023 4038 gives -0.1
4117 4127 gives 0.8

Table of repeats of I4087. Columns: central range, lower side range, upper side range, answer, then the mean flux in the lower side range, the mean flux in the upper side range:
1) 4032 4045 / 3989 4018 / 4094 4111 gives 0.1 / 0.791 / 0.715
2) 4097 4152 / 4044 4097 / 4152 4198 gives 2.0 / 0.783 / 0.71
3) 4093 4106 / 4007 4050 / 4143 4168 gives 0.2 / 0.79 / 0.702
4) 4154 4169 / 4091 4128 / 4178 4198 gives -0.7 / 0.716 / 0.689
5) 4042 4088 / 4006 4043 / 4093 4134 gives -0.7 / 0.791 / 0.733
